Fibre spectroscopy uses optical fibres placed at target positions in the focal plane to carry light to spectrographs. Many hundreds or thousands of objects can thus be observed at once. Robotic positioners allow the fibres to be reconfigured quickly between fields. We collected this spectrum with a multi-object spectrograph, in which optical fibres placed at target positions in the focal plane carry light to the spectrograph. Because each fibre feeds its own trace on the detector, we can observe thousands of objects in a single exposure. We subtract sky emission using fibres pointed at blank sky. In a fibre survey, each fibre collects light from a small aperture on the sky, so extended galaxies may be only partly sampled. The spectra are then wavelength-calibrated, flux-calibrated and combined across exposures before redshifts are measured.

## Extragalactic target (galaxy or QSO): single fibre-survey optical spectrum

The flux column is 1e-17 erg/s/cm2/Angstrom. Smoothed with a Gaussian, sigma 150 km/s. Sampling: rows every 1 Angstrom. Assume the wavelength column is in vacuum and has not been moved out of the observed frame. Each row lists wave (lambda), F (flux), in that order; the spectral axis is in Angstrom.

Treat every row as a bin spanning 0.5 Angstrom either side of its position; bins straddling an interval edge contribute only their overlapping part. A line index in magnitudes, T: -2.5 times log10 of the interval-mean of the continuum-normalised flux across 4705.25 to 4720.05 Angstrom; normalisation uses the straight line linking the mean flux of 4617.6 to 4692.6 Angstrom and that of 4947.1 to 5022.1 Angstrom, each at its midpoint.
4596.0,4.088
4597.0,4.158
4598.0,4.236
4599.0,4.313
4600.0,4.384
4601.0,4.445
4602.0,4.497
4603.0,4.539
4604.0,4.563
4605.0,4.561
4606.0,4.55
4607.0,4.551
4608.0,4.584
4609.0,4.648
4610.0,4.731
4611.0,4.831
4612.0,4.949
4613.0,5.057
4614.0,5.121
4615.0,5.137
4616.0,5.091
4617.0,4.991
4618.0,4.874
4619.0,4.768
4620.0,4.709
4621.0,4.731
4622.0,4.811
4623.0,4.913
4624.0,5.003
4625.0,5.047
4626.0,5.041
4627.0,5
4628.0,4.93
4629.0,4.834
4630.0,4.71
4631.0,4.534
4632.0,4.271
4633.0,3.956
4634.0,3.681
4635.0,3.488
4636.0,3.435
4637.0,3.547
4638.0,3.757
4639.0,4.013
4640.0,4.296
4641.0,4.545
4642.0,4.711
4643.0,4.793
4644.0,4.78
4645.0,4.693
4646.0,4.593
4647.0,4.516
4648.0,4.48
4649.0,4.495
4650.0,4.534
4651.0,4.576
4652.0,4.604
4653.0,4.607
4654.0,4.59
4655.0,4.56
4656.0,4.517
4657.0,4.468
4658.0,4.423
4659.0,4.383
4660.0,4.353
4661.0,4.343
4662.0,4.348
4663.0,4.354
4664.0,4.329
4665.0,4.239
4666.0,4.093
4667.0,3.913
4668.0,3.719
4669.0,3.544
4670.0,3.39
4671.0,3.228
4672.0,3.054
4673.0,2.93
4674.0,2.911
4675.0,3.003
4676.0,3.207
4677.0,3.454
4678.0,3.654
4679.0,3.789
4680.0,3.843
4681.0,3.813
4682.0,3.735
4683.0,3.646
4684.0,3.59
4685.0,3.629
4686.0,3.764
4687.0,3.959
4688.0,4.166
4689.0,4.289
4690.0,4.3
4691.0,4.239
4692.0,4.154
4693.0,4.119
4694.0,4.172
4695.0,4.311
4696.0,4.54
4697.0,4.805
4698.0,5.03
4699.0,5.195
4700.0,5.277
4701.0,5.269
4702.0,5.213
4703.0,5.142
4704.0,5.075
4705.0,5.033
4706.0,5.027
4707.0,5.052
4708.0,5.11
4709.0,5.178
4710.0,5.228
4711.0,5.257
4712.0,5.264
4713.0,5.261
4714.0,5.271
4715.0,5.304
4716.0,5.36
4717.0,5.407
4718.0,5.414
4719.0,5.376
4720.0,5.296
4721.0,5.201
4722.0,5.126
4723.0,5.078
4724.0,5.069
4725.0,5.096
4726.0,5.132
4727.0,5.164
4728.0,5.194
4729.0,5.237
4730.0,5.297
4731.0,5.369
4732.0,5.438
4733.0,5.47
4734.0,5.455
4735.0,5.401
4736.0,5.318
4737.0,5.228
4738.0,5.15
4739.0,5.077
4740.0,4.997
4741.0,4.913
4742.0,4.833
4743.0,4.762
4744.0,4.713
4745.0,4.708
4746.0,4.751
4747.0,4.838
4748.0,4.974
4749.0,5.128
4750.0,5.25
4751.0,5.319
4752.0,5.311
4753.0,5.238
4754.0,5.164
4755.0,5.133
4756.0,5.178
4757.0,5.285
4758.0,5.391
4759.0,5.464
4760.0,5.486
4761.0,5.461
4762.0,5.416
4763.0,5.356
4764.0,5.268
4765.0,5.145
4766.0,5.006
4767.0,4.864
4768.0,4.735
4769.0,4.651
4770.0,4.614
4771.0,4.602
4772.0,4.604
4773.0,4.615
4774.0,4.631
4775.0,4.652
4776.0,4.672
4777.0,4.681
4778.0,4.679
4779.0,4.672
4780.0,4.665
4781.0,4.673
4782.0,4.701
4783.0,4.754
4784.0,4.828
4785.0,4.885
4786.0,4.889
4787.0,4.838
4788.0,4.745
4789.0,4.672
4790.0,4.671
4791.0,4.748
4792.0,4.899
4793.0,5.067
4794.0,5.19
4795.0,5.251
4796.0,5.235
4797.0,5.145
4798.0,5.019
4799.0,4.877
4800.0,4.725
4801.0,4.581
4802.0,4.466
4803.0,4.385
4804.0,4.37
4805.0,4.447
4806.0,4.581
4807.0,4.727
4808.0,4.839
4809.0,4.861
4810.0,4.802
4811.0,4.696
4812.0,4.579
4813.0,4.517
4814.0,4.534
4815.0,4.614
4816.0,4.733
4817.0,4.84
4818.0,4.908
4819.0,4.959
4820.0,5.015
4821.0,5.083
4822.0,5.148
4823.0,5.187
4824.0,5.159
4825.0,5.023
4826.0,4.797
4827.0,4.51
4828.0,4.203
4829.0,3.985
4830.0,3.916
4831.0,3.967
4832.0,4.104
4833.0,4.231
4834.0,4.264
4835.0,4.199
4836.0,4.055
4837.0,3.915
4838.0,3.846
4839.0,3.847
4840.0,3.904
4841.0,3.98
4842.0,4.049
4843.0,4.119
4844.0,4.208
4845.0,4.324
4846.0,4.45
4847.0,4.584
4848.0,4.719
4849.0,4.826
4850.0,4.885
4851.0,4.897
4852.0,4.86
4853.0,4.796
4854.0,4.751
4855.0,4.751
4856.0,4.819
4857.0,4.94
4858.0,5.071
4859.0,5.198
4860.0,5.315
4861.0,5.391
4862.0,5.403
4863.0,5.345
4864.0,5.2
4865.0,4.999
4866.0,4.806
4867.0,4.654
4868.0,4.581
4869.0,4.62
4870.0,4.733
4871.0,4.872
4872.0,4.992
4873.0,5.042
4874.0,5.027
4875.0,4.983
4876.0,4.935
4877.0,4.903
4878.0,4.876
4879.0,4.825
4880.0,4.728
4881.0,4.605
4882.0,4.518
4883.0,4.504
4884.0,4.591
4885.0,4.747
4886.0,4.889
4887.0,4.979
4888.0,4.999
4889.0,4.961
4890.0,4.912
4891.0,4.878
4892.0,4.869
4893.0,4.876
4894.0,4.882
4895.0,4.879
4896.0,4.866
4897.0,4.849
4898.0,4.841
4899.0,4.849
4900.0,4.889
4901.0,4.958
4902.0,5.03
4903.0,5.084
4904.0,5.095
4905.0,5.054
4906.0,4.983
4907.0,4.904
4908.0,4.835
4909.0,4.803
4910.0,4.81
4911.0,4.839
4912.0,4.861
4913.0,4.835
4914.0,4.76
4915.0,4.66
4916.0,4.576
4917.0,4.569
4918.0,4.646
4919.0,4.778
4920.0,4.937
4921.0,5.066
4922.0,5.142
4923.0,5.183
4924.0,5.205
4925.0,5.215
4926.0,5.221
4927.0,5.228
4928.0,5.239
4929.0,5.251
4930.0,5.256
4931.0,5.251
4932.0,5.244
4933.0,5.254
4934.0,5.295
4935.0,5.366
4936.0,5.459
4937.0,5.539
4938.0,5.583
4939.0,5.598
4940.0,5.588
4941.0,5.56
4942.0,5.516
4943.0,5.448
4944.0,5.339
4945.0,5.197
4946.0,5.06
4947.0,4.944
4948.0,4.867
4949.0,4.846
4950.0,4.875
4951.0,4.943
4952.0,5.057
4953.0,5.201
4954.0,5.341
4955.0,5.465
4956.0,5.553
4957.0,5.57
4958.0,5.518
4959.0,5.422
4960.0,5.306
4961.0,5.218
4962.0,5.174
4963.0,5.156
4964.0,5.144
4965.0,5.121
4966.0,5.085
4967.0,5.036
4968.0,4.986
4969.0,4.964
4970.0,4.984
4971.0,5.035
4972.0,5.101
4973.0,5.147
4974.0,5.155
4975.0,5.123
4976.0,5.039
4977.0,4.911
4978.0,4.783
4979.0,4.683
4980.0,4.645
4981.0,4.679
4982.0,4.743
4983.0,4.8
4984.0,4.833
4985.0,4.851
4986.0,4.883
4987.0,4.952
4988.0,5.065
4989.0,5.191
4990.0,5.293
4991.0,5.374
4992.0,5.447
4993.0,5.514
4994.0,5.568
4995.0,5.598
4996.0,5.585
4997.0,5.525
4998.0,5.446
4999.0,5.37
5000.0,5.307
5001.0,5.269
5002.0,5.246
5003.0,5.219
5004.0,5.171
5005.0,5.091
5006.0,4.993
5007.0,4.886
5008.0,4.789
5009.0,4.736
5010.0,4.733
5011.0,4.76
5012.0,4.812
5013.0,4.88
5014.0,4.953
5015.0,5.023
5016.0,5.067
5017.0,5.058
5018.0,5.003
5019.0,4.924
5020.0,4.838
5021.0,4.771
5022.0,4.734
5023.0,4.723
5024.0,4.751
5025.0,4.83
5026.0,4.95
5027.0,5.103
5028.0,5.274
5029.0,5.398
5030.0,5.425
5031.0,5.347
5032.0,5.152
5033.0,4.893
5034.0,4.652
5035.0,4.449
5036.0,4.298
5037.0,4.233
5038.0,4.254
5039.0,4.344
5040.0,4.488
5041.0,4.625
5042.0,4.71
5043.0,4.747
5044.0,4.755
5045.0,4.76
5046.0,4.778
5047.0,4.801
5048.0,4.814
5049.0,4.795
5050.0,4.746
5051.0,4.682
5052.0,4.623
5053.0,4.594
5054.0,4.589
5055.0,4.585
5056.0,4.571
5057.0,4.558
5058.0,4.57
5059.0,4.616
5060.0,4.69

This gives -0.205 mag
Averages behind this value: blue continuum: 4.19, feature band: 5.25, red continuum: 5.09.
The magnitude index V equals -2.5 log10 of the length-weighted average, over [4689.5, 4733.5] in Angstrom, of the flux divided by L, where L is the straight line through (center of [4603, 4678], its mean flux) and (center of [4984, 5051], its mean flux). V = -0.133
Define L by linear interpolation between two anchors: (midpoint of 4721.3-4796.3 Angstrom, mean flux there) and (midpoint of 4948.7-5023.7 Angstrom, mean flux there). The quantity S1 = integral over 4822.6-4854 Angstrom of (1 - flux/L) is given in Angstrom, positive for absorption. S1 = 4.1 Angstrom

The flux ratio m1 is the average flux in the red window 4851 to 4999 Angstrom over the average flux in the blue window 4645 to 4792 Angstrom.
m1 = 1.07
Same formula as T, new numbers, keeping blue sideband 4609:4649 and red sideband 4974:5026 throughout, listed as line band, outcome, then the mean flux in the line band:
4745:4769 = -0.091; 5.16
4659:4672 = 0.170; 3.97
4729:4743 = -0.107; 5.21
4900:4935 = -0.016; 5.01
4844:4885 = 0.005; 4.85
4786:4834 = 0.021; 4.72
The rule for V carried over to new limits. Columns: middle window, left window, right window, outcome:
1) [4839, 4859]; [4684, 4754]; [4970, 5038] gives 0.09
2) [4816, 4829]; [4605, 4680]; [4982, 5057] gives -0.05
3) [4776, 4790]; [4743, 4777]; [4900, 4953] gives 0.06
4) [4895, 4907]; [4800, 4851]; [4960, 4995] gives -0.04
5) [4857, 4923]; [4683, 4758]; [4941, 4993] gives 0.04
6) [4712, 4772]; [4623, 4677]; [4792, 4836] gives -0.15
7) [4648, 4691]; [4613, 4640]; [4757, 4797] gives 0.17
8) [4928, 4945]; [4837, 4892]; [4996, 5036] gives -0.11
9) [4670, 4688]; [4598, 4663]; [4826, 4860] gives 0.28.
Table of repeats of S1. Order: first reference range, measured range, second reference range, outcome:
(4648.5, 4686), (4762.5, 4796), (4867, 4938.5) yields -3.05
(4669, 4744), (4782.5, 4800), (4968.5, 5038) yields -0.61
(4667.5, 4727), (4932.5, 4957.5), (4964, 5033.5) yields -1.76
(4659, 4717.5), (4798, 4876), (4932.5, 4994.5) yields 1.96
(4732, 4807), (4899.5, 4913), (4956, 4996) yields 0.34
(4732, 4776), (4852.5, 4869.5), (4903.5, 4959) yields 0.43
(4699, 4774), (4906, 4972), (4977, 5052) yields -1.86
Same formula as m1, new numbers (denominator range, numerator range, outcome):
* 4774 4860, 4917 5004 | 1.11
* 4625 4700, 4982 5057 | 1.18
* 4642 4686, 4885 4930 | 1.22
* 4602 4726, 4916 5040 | 1.13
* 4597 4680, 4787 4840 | 1.07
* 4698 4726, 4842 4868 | 0.93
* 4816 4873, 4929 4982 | 1.11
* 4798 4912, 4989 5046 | 1.06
